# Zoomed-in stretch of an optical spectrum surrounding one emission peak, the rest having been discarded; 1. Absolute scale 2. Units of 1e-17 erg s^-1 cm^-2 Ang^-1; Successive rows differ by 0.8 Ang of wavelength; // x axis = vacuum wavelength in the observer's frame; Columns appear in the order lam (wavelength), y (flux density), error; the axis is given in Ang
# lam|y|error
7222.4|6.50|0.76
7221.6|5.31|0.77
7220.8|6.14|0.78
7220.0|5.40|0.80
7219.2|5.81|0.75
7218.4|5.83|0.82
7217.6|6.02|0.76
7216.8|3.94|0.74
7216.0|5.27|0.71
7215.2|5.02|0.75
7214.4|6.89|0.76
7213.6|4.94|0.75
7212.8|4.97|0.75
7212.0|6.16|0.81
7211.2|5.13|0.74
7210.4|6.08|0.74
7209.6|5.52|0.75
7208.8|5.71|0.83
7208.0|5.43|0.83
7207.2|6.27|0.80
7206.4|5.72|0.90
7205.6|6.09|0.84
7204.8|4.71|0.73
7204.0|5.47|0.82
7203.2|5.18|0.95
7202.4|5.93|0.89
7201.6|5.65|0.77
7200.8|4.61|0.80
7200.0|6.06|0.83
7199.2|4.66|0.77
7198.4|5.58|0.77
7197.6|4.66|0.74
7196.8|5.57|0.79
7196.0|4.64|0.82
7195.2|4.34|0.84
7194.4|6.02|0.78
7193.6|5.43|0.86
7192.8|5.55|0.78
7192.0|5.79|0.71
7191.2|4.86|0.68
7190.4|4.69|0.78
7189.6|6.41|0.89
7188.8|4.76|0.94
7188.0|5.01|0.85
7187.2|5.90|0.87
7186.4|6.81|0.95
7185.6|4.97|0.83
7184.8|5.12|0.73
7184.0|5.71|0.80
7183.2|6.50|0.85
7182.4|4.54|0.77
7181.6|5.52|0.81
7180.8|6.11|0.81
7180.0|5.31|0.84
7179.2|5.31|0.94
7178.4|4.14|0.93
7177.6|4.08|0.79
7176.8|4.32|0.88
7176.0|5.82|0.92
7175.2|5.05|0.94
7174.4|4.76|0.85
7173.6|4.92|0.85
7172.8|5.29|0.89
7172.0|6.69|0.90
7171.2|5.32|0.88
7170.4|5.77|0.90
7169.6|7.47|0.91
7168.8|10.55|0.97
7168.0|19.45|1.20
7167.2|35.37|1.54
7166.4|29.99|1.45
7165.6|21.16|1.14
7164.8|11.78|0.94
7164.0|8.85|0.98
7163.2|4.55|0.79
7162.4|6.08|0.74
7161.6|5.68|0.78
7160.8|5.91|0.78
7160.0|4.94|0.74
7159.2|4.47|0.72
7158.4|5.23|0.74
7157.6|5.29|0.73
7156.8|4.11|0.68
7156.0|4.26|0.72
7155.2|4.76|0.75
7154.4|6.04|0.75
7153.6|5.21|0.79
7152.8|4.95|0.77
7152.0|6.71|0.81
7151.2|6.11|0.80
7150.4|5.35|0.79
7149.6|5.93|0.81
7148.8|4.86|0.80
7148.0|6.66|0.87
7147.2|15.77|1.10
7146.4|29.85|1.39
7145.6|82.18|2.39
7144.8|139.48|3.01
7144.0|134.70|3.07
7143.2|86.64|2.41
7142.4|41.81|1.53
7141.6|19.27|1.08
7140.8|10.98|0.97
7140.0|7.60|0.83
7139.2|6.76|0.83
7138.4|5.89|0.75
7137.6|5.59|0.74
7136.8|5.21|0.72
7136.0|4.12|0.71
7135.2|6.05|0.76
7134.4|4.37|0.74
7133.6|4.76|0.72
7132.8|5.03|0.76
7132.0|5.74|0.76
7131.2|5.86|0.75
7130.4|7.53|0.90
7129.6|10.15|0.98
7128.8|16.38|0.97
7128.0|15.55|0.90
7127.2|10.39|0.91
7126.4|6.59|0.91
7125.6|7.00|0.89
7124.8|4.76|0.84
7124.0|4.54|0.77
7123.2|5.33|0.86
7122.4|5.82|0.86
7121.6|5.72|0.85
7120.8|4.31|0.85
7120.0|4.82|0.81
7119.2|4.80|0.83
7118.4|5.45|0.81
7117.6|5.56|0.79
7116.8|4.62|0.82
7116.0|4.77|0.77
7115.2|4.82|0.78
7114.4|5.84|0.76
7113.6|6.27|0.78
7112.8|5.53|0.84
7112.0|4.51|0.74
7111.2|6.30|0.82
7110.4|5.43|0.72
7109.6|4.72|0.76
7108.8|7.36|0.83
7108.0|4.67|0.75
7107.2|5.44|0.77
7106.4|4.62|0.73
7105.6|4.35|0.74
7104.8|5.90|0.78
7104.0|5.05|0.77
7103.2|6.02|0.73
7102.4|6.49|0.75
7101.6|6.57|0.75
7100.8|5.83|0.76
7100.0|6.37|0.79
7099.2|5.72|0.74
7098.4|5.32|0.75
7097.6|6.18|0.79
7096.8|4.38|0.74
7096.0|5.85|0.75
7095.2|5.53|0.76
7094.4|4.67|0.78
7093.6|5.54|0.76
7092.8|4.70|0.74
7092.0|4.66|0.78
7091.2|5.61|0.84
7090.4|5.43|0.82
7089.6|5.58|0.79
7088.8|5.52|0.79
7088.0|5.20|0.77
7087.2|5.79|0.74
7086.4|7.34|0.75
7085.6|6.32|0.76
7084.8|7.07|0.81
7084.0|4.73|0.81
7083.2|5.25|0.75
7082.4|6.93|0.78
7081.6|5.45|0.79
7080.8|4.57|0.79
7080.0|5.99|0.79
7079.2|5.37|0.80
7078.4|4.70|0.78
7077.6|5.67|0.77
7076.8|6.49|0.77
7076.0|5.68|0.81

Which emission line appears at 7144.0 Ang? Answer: H-alpha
